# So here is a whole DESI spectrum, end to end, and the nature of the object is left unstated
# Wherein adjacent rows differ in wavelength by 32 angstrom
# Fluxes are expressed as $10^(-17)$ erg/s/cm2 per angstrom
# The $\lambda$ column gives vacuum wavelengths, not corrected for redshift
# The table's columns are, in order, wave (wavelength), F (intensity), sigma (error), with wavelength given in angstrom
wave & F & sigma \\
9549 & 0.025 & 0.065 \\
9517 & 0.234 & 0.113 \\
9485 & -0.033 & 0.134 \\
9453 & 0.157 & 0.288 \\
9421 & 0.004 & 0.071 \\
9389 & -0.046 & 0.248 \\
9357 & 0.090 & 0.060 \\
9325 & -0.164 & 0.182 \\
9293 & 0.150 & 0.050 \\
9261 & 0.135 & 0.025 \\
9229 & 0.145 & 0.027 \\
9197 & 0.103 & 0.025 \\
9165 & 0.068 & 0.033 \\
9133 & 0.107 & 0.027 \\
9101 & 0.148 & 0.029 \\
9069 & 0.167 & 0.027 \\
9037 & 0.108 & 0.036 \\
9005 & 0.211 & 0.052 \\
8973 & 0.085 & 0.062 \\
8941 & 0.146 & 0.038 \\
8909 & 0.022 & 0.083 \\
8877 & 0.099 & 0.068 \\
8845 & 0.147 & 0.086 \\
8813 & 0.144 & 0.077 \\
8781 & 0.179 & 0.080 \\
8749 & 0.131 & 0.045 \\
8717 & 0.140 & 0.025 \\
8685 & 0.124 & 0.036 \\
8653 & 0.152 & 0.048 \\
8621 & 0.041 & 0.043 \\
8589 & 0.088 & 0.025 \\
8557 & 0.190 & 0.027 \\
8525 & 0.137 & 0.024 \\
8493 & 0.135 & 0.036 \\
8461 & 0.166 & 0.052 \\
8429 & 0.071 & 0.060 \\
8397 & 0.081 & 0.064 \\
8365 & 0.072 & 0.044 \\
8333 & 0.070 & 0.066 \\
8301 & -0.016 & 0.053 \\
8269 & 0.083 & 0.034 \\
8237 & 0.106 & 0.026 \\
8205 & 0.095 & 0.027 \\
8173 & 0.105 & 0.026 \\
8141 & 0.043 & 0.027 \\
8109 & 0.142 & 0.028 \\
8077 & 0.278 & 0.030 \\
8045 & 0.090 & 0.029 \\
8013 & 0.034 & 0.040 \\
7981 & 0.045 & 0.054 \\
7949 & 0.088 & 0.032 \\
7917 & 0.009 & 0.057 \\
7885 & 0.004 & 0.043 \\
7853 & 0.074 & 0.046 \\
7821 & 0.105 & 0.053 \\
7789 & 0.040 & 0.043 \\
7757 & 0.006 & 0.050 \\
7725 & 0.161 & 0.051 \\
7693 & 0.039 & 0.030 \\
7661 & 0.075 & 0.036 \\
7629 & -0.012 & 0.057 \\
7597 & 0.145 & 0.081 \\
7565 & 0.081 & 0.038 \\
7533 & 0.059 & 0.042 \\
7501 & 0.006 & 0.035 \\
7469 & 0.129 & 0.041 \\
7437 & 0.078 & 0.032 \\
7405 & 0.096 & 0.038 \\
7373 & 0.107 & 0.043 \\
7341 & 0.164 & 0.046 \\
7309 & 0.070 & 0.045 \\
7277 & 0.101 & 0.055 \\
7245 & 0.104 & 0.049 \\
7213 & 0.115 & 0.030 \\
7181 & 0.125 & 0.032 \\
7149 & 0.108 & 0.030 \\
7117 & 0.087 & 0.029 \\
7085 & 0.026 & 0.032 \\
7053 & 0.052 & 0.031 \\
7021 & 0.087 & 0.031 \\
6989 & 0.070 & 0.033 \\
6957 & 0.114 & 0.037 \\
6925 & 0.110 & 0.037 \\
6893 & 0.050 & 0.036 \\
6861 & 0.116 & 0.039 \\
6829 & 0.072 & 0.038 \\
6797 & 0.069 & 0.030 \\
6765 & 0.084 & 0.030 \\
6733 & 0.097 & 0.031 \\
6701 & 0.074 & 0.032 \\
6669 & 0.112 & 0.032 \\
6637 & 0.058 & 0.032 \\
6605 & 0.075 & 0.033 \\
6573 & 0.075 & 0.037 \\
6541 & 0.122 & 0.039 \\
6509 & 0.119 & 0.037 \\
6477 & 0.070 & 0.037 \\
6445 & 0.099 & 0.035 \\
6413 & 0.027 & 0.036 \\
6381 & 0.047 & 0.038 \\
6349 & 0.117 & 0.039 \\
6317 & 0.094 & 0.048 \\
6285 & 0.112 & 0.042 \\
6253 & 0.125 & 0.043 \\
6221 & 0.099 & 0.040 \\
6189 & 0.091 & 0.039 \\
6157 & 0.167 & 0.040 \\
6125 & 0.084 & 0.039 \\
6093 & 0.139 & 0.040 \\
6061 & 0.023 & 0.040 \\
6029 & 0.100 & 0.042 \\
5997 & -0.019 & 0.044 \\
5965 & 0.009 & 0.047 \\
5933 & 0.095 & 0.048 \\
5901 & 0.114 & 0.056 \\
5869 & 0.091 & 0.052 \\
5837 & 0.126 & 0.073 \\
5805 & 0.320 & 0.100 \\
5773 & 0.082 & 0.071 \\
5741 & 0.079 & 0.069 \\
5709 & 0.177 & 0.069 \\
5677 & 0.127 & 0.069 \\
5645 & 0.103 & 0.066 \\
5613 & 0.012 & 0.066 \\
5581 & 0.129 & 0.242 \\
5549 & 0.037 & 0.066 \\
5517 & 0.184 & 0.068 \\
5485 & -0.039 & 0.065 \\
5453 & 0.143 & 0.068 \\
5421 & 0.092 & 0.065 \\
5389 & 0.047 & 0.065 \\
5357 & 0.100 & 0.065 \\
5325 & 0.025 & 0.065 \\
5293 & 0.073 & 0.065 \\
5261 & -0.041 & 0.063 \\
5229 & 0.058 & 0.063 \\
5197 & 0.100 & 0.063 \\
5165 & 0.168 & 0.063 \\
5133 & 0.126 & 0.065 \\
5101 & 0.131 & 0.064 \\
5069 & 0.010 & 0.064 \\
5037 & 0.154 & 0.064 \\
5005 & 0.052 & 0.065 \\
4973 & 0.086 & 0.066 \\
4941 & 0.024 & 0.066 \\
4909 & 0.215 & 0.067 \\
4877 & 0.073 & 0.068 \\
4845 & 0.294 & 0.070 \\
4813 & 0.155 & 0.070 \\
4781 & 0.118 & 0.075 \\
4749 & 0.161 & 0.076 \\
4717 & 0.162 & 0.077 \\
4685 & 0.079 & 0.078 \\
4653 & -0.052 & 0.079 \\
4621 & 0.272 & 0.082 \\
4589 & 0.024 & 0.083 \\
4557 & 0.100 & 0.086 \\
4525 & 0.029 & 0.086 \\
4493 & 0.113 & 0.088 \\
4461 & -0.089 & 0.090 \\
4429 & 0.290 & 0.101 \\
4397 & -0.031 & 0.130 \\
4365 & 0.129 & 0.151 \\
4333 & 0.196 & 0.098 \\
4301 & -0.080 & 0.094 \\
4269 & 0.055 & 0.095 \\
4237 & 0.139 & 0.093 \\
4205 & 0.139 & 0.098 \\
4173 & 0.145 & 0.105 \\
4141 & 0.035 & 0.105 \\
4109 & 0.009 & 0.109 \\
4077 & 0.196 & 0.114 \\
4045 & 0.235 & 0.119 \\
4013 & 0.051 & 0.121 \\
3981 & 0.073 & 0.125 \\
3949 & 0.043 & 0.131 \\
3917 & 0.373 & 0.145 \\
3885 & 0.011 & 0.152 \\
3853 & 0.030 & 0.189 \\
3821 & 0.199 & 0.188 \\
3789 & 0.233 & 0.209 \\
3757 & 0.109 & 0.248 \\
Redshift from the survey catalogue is 1.164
